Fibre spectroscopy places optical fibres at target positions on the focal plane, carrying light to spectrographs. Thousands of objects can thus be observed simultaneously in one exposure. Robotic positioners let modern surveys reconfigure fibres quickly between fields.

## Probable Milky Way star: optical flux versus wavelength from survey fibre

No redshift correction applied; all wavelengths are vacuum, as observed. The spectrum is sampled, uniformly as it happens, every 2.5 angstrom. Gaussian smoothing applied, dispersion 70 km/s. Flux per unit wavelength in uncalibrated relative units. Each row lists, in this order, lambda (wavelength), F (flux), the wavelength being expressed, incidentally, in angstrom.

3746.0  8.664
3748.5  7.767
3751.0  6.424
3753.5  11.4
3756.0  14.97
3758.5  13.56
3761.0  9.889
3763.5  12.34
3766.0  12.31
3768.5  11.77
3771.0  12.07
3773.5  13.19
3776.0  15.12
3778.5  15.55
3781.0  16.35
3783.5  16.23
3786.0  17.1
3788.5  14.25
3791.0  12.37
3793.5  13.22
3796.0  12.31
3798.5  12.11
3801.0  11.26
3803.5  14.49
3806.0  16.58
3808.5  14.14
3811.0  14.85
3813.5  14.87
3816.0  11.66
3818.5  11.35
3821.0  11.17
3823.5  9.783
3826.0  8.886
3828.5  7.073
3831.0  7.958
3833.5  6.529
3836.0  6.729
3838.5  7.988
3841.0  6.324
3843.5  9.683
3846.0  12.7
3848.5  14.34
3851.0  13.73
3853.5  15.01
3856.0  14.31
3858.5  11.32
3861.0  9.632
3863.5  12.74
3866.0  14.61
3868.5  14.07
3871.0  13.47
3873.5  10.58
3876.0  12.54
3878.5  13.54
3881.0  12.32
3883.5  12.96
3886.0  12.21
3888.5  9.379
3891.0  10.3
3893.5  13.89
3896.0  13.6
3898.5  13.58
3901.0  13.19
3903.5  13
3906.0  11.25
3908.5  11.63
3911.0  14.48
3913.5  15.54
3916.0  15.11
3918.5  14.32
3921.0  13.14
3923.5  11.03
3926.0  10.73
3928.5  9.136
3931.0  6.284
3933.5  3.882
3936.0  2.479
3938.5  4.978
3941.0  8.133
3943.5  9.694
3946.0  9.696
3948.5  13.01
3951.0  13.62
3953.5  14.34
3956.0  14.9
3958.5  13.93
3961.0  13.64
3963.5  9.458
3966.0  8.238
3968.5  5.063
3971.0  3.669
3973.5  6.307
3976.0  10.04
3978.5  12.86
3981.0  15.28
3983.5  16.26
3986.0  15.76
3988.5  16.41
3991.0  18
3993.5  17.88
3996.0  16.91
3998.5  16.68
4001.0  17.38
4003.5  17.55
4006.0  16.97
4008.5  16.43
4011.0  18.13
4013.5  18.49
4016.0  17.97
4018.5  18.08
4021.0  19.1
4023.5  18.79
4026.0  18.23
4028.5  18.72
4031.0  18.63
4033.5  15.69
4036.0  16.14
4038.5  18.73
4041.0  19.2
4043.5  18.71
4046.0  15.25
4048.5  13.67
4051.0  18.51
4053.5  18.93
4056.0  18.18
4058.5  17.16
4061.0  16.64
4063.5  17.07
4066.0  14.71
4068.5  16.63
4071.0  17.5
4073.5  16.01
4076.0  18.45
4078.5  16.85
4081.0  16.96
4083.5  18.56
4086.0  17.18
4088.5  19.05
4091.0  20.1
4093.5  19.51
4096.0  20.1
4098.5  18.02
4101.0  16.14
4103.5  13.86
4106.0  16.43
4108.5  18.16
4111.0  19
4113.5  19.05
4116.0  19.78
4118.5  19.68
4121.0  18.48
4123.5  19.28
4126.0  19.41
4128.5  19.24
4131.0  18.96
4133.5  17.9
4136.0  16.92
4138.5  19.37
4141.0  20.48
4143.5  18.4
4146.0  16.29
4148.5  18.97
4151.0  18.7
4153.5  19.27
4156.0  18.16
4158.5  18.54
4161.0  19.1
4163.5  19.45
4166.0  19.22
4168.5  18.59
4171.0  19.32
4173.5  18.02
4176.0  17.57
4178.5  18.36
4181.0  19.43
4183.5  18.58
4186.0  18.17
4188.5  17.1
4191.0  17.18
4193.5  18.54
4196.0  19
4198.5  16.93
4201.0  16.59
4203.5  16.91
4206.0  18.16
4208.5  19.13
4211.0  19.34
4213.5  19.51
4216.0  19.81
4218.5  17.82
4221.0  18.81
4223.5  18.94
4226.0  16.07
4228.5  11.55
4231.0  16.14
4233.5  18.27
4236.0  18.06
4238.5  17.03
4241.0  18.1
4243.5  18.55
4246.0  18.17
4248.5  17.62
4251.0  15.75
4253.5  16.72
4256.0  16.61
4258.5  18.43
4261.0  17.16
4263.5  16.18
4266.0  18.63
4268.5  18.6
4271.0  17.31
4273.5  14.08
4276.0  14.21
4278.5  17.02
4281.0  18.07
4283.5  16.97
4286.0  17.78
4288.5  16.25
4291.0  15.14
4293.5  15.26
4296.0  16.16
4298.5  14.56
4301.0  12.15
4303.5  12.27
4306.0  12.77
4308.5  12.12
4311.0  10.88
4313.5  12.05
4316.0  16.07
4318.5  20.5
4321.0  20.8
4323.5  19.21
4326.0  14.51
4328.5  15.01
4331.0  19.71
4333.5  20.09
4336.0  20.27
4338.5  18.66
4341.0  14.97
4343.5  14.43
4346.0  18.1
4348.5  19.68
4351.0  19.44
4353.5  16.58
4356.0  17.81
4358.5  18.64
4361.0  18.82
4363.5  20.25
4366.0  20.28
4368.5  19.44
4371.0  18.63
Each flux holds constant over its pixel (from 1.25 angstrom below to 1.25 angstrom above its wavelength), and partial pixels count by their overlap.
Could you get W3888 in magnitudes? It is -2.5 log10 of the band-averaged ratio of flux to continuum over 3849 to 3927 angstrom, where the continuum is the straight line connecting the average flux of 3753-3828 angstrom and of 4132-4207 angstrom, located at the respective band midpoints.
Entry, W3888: 0.13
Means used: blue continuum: 13.1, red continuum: 18.3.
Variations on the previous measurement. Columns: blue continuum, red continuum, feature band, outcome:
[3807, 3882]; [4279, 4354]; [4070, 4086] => -0.243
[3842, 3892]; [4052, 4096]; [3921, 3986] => 0.413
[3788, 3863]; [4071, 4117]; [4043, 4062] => -0.008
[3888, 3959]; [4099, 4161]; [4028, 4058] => -0.139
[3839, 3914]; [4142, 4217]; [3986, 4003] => -0.160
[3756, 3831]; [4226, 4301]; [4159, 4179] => -0.179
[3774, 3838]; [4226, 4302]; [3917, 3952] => 0.411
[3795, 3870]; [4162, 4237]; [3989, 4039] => -0.195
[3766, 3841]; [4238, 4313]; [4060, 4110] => -0.202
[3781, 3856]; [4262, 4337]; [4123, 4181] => -0.248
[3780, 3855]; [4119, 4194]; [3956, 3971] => 0.434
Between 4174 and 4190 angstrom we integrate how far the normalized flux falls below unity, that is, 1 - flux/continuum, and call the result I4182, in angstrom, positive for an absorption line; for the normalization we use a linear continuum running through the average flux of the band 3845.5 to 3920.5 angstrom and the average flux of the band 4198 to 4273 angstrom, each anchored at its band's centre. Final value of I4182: -1.27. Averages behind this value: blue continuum 13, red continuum 17.5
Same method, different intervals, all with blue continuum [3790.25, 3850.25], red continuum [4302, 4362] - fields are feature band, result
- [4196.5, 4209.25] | -1.82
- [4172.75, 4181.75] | -1.92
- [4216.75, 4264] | -4.26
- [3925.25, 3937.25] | 5.87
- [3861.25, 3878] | -1.56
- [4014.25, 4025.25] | -4.20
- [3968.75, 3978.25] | 4.22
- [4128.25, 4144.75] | -4.59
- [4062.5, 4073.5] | -1.99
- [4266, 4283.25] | -0.61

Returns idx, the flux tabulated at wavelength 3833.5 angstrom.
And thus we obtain 6.529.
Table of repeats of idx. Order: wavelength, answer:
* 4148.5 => 18.97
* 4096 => 20.1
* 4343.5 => 14.43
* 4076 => 18.45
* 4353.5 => 16.58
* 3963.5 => 9.458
